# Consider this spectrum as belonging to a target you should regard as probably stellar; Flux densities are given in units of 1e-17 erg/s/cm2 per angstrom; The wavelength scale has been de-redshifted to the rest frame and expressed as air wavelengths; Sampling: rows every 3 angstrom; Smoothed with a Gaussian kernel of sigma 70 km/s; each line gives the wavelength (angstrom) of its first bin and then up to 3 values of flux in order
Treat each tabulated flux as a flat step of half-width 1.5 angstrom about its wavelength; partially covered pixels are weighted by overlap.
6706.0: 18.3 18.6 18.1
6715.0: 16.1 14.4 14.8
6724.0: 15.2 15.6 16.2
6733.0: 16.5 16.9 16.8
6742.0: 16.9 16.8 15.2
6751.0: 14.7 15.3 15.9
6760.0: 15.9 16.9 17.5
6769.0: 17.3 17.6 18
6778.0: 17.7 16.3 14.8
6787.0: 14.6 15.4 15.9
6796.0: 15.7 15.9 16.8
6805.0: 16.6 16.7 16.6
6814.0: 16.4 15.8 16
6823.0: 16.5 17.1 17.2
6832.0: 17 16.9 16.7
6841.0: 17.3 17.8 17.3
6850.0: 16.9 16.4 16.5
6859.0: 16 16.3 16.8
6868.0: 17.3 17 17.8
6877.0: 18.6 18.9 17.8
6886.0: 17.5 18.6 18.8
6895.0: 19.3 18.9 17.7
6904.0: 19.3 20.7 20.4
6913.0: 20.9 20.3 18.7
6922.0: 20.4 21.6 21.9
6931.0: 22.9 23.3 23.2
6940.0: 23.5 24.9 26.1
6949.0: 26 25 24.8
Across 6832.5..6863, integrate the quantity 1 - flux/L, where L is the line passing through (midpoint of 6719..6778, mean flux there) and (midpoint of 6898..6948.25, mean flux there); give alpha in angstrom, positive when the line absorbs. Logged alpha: 3.9 angstrom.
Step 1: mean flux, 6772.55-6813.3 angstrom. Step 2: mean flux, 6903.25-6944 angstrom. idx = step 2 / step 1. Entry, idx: 1.3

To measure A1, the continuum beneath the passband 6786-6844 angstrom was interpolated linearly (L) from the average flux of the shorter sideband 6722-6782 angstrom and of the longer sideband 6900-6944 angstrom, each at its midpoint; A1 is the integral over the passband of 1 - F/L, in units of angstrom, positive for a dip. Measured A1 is 5.8 angstrom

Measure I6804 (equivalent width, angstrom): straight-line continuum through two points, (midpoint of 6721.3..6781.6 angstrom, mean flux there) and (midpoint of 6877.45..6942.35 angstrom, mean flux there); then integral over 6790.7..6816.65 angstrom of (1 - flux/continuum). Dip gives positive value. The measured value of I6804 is 2.1 angstrom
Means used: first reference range 16.4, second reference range 20.3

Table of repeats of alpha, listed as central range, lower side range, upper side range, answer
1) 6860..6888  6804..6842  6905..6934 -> 2.1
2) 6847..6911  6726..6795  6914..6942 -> 7.2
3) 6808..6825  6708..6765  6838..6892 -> 0.6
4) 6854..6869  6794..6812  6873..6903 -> 1.0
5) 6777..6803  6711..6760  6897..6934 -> 2.2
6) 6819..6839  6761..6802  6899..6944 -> 1.4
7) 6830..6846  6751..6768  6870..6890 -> 0.2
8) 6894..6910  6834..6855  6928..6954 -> 1.5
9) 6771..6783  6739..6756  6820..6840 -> -0.8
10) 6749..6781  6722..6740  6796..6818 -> -0.8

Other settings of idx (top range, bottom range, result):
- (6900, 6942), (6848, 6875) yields 1.26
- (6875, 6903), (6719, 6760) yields 1.16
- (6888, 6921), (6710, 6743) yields 1.20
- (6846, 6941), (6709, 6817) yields 1.17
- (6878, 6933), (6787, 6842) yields 1.20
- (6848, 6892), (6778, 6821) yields 1.08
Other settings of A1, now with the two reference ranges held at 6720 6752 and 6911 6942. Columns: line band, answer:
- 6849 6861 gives 1.9 angstrom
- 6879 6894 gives 1.6 angstrom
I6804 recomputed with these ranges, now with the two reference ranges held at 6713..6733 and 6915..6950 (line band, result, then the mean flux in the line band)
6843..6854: 1.5 angstrom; 17.1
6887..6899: 1.4 angstrom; 18.8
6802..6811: 0.8 angstrom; 16.7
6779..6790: 1.4 angstrom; 15.4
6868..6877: 1.3 angstrom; 17.6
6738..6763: 0.7 angstrom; 16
